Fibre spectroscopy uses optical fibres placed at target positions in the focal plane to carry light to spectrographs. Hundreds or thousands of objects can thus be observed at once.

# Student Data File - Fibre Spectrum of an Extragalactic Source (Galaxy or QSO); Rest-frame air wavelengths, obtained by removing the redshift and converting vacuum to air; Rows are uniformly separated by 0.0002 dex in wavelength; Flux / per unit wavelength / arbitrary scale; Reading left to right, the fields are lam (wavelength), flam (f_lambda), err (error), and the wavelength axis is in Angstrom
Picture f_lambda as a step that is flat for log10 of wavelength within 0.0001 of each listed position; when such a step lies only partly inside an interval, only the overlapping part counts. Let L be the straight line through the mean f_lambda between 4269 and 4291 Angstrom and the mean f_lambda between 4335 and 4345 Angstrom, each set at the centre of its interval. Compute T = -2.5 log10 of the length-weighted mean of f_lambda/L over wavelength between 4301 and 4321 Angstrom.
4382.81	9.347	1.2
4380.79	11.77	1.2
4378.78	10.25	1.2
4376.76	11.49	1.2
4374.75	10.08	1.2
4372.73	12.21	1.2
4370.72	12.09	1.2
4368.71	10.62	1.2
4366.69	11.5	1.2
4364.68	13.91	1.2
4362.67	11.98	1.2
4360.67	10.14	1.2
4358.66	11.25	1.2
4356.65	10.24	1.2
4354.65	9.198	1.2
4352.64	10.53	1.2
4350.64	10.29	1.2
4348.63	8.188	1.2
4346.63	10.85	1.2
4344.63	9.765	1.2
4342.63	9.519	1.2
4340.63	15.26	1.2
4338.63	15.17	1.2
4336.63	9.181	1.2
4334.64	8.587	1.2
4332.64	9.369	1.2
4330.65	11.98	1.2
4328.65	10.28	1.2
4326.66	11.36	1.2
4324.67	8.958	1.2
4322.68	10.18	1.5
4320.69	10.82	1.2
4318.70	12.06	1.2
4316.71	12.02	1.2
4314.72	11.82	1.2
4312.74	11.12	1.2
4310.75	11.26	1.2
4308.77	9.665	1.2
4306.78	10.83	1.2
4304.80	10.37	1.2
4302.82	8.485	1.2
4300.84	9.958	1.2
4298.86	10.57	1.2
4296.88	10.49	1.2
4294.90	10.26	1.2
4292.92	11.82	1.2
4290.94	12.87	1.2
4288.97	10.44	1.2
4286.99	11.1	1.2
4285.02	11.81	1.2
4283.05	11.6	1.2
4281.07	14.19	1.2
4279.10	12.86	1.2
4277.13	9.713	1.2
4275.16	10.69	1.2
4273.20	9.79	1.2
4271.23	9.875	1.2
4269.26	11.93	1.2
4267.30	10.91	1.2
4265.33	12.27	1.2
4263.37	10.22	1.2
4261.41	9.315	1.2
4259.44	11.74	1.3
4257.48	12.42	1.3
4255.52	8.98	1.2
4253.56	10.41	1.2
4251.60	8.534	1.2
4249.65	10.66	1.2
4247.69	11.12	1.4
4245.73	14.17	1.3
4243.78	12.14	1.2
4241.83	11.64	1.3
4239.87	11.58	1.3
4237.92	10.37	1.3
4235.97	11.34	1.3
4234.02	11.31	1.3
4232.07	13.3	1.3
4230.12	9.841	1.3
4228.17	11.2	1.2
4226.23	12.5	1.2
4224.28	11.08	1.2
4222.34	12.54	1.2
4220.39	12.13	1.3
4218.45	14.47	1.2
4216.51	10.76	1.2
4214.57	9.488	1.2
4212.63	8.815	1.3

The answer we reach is 0.069 mag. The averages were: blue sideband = 11.3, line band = 10.8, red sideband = 11.7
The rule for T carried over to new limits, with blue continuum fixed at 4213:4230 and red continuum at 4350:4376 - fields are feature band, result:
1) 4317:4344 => 0.02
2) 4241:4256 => 0.04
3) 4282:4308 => 0.05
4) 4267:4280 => 0.06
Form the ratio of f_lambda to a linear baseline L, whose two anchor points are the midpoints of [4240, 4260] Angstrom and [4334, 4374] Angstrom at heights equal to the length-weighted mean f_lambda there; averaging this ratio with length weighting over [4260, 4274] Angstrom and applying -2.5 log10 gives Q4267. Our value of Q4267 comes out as 0.050 mag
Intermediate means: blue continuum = 11.2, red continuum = 11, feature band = 10.7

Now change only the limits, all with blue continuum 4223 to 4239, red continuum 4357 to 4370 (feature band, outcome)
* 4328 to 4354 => 0.08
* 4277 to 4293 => -0.05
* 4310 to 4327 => 0.04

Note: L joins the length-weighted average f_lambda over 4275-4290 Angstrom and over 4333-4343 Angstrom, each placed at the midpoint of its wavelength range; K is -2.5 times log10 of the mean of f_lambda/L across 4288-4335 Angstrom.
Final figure 0.09 mag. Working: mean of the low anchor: 11.6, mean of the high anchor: 11.5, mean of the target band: 10.7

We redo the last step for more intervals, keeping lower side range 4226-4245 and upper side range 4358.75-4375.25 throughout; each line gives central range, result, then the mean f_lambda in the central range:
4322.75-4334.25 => 0.13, 10.3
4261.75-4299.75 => 0.03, 11.2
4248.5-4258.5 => 0.13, 10.2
